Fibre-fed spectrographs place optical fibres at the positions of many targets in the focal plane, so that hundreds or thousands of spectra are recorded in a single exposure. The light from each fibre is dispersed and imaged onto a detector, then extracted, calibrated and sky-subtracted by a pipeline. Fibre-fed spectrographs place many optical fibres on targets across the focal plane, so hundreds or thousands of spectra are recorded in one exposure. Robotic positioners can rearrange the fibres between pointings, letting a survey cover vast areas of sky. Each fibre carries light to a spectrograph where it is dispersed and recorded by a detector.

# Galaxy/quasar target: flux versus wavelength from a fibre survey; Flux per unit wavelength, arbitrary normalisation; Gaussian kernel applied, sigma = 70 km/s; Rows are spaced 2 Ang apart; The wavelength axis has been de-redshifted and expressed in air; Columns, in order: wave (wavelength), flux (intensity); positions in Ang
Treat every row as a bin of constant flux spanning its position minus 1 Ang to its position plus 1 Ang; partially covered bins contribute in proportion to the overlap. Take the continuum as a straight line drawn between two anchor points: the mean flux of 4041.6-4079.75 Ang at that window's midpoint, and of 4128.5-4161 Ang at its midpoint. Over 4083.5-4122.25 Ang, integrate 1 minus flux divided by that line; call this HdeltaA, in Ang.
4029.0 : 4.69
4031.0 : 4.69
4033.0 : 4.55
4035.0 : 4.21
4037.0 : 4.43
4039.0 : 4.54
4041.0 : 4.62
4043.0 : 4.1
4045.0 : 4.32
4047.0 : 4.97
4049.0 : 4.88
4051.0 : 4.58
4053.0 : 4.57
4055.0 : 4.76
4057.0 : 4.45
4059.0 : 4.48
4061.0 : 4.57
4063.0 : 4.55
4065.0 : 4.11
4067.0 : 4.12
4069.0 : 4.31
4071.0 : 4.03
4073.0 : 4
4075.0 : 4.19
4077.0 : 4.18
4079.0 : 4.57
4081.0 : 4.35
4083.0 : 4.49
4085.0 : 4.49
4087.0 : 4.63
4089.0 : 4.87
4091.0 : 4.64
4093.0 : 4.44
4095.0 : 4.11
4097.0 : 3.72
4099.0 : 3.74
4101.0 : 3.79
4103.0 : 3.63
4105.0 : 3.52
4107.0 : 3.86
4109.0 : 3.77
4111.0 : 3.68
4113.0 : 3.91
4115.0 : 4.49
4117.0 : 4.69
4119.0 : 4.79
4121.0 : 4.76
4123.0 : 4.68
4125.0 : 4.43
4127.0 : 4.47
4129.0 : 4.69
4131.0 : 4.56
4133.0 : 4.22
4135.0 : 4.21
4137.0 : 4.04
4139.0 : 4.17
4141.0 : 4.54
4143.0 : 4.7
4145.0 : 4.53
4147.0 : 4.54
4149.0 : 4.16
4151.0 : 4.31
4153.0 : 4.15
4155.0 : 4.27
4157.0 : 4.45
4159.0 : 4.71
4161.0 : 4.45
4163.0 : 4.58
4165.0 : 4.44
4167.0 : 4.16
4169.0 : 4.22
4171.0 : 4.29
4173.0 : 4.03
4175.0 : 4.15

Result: 1.8 Ang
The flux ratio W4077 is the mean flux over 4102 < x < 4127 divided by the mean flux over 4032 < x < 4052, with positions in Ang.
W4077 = 0.93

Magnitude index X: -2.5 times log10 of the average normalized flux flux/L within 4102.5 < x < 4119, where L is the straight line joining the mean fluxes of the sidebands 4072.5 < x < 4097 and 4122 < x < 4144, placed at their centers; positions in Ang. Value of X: 0.11 mag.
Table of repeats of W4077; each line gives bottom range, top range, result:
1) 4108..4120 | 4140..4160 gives 1.05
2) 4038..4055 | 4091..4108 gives 0.85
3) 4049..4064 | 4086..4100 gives 0.94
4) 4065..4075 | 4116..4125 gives 1.14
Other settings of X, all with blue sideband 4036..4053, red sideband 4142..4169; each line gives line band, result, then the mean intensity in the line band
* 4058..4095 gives 0.03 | 4.38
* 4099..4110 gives 0.20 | 3.72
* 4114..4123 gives -0.05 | 4.68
